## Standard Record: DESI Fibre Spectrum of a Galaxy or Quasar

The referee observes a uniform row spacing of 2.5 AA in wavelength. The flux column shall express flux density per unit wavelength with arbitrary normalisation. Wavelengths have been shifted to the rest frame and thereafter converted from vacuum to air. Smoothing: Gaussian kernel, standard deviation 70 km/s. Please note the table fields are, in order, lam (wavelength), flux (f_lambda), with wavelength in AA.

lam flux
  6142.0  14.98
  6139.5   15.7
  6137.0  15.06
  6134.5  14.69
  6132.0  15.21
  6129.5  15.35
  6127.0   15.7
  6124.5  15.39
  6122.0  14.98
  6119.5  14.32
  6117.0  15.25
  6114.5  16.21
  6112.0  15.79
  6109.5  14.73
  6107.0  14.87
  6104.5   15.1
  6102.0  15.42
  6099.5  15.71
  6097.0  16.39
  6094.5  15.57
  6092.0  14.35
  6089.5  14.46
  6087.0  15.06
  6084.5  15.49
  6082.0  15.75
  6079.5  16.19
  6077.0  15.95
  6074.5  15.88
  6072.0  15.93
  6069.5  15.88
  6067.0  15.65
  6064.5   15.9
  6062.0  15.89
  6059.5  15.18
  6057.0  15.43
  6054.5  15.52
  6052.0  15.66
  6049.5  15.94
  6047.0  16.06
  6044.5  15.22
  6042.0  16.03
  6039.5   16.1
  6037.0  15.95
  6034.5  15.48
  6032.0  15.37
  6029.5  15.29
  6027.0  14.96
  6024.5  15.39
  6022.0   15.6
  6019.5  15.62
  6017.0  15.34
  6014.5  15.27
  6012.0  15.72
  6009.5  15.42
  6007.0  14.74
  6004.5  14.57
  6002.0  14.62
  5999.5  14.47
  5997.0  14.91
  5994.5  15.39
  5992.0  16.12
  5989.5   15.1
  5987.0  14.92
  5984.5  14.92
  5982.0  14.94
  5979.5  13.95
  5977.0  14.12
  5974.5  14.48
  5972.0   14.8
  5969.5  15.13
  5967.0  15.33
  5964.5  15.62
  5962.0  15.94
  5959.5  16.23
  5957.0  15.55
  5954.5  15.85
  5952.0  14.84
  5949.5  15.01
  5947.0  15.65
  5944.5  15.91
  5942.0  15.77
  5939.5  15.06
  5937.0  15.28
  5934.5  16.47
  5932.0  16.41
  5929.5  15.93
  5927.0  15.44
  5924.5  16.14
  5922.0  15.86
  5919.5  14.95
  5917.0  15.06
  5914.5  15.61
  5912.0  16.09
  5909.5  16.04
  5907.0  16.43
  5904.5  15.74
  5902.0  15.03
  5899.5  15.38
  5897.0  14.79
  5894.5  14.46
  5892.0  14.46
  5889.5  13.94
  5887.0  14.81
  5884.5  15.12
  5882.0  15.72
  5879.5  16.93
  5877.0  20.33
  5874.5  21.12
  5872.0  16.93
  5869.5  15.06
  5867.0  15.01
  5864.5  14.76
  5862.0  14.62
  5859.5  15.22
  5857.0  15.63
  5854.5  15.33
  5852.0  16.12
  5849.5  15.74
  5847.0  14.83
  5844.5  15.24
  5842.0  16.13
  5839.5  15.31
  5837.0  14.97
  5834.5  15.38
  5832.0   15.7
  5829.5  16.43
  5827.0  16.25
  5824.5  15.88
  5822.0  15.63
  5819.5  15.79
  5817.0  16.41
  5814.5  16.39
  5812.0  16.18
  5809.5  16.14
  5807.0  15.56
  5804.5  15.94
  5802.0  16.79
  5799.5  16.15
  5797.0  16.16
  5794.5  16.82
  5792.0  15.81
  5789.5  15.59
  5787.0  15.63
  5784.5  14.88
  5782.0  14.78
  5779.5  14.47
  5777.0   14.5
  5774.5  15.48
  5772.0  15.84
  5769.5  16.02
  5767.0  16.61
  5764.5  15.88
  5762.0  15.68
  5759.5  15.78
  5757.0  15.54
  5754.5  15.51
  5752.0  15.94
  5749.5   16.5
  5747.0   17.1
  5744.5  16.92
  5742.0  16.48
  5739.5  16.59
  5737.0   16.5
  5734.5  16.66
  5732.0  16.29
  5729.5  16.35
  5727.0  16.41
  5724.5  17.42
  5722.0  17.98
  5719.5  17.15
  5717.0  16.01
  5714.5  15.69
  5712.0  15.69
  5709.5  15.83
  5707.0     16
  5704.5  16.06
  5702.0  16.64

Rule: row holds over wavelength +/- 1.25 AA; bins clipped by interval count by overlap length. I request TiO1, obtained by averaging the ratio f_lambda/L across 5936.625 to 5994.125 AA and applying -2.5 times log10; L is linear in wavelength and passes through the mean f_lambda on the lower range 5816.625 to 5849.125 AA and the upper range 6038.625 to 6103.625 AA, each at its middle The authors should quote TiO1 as 0.03 mag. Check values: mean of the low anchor 15.7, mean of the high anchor 15.6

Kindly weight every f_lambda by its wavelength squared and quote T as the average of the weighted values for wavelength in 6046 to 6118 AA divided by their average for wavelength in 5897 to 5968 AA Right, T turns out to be 1.04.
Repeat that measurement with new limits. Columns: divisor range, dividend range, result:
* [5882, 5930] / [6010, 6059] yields 1.06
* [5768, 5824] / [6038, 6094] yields 1.08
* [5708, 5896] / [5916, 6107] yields 1.04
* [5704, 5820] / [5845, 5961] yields 1.03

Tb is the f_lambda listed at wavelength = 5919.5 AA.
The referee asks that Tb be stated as 14.95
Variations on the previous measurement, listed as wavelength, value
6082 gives 15.75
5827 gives 16.25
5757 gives 15.54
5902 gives 15.03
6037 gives 15.95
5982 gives 14.94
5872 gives 16.93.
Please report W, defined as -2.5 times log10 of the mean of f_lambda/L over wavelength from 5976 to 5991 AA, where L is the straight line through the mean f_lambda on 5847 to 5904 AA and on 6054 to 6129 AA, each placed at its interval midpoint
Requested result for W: 0.065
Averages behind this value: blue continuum 15.7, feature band 14.7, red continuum 15.5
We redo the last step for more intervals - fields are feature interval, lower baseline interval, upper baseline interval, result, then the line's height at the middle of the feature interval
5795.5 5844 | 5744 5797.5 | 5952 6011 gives -0.023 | 15.6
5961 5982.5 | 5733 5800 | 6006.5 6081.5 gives 0.056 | 15.7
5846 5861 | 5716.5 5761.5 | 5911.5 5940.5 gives 0.036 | 16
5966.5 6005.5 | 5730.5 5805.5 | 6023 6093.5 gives 0.058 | 15.7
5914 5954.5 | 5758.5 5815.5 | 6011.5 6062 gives 0.004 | 15.7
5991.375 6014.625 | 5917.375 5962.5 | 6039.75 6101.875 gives 0.040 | 15.7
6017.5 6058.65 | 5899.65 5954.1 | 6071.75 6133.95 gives -0.008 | 15.5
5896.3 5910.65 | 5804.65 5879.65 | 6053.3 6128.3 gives 0.020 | 15.9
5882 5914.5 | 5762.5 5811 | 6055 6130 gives 0.029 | 15.6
